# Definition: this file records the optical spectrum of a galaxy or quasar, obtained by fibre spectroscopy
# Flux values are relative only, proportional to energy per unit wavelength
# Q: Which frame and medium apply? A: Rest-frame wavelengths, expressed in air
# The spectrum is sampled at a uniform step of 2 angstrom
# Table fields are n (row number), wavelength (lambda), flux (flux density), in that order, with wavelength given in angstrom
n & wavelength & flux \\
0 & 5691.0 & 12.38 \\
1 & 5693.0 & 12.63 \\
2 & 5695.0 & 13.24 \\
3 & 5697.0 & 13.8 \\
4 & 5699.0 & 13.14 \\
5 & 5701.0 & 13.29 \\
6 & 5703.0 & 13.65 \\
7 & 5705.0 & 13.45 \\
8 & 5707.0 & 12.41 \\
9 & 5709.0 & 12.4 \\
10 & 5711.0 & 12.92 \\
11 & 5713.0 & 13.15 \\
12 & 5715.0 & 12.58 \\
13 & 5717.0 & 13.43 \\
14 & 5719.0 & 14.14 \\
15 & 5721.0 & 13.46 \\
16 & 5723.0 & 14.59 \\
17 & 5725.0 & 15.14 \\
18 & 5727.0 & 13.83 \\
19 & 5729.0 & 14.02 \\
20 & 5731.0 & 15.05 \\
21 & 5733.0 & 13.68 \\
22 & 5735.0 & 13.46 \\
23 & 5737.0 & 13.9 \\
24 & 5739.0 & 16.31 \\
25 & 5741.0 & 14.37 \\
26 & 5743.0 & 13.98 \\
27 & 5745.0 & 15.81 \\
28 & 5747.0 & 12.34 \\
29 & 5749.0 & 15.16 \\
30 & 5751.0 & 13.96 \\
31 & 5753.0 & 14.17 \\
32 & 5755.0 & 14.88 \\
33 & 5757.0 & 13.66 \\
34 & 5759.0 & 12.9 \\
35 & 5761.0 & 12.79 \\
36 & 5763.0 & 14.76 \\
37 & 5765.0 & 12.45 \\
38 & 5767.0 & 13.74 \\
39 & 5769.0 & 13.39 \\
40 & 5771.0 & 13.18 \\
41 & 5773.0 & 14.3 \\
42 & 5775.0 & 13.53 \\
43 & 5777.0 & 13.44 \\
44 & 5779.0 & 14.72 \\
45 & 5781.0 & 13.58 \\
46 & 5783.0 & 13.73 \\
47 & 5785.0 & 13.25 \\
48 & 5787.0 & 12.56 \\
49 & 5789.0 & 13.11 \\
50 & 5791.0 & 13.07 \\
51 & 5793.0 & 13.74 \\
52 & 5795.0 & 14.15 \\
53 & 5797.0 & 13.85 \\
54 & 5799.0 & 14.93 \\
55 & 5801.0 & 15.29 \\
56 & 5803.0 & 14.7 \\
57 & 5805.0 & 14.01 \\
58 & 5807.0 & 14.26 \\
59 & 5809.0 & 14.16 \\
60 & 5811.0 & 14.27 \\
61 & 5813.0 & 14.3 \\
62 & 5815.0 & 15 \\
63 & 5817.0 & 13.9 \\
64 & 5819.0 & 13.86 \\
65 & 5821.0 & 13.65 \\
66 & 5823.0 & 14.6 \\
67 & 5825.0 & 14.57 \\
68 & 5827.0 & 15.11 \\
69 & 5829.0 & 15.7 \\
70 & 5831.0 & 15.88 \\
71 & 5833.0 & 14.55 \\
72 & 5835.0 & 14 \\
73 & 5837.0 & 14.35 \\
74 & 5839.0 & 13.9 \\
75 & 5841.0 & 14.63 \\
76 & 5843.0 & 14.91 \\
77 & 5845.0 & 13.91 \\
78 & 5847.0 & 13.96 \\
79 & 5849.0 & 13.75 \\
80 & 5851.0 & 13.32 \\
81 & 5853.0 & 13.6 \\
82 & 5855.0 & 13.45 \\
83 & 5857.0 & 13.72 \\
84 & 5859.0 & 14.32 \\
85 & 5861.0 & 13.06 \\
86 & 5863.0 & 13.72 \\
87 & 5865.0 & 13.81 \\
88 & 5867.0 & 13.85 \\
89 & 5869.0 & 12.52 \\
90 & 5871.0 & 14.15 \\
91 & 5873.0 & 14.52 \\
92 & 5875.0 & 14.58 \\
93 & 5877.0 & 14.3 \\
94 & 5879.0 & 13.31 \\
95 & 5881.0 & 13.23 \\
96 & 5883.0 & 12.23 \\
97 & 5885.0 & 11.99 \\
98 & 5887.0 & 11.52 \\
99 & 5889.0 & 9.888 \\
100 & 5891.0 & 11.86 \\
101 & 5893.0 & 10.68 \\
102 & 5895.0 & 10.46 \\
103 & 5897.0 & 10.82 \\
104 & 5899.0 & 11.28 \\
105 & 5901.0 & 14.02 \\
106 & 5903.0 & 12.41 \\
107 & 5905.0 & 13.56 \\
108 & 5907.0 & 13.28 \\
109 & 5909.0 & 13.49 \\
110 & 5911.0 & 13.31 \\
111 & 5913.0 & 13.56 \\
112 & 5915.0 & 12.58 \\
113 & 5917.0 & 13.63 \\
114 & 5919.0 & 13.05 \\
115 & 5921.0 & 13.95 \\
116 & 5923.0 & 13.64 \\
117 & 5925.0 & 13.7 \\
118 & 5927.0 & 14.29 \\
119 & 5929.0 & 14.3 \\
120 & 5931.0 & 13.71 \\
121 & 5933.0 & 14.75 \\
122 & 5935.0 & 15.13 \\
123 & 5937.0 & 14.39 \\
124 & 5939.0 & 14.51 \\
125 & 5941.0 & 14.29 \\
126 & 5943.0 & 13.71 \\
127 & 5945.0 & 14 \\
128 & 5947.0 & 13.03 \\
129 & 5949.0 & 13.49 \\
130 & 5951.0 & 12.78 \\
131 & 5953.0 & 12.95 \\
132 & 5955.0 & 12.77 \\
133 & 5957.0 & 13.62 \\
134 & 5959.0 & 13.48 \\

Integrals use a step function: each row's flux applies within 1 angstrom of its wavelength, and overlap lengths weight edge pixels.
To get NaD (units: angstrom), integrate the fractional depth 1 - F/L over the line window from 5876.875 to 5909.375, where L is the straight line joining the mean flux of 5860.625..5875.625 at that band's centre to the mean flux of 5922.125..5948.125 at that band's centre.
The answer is 4.0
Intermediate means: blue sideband 13.8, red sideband 14.1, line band 12.2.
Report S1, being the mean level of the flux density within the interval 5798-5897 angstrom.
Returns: 13.7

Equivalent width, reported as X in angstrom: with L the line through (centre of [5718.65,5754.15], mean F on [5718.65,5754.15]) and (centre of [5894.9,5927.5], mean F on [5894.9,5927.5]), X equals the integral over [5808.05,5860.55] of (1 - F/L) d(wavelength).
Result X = -2.6 angstrom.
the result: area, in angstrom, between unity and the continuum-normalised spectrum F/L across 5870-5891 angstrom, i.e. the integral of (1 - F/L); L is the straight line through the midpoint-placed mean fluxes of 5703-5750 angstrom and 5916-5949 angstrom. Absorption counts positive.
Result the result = 1.6 angstrom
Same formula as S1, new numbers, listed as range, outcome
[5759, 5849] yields 14.1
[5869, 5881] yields 14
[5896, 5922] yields 13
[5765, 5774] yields 13.5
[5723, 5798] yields 13.9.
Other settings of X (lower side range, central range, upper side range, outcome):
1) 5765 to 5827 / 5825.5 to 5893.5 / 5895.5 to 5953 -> 0.5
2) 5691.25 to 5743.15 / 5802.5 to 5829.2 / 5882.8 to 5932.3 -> -2.5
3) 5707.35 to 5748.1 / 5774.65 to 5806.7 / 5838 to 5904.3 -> -0.8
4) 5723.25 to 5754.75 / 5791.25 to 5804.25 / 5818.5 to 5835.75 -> 0.2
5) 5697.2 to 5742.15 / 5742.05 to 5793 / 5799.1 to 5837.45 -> 1.6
